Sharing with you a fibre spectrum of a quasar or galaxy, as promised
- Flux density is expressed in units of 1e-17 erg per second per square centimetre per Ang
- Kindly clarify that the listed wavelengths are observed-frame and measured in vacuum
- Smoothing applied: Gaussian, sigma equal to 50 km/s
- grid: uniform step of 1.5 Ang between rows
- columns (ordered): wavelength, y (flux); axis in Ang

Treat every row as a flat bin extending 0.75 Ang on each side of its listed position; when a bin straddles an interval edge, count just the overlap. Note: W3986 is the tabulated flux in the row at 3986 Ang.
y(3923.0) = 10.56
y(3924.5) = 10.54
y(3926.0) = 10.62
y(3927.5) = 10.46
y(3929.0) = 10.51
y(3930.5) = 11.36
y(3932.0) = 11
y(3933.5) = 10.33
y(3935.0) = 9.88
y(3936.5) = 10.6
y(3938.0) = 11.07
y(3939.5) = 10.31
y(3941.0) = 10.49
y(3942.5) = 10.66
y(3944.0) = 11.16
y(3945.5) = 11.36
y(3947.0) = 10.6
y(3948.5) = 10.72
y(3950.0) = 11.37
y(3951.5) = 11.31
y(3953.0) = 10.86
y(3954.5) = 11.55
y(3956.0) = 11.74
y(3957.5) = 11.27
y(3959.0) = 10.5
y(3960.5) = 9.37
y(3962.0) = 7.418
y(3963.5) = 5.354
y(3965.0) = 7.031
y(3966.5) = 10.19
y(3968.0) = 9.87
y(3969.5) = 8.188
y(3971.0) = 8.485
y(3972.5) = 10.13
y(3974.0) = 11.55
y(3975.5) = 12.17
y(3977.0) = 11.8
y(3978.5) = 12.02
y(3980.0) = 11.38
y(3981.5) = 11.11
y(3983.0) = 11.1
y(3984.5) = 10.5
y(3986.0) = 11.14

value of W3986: 11.14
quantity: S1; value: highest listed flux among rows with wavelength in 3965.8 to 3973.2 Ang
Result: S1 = 10.19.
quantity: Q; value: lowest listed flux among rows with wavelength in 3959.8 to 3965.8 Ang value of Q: 5.354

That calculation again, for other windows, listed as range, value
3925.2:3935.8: 9.88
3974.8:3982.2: 11.11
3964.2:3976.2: 7.031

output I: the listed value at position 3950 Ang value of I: 11.37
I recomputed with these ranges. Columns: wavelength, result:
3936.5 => 10.6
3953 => 10.86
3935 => 9.88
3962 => 7.418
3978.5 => 12.02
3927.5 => 10.46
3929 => 10.51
